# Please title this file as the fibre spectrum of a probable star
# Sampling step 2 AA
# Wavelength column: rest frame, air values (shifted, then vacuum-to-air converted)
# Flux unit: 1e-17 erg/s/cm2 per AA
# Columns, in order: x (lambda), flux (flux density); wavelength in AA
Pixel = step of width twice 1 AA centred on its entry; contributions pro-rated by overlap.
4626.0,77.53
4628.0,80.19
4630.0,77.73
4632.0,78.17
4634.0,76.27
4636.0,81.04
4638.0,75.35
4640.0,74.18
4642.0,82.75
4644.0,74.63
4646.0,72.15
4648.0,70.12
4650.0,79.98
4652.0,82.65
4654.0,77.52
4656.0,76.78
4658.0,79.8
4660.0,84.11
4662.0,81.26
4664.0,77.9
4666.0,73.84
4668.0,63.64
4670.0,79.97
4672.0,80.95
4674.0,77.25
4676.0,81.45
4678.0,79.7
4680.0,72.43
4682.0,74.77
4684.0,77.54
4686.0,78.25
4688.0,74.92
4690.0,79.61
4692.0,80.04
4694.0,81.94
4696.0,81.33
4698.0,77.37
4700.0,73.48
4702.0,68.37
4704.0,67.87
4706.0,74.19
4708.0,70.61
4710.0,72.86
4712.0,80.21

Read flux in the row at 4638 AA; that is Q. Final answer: 75.35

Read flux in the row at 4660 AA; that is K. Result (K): 84.11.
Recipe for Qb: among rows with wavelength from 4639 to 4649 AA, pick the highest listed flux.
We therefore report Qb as 82.75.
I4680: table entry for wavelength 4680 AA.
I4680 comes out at 72.43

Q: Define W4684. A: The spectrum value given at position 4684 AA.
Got 77.54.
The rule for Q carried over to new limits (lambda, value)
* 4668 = 63.64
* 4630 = 77.73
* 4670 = 79.97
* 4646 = 72.15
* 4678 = 79.7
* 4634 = 76.27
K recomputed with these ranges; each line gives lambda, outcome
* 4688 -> 74.92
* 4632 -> 78.17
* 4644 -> 74.63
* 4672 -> 80.95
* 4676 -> 81.45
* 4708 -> 70.61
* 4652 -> 82.65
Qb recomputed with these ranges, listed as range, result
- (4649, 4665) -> 84.11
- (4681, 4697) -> 81.94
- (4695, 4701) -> 81.33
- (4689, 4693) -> 80.04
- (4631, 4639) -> 81.04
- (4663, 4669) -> 77.9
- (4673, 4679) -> 81.45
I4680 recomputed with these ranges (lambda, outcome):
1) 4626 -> 77.53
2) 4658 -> 79.8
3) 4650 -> 79.98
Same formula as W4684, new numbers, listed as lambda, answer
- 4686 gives 78.25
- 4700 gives 73.48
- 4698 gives 77.37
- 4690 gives 79.61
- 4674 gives 77.25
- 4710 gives 72.86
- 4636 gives 81.04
